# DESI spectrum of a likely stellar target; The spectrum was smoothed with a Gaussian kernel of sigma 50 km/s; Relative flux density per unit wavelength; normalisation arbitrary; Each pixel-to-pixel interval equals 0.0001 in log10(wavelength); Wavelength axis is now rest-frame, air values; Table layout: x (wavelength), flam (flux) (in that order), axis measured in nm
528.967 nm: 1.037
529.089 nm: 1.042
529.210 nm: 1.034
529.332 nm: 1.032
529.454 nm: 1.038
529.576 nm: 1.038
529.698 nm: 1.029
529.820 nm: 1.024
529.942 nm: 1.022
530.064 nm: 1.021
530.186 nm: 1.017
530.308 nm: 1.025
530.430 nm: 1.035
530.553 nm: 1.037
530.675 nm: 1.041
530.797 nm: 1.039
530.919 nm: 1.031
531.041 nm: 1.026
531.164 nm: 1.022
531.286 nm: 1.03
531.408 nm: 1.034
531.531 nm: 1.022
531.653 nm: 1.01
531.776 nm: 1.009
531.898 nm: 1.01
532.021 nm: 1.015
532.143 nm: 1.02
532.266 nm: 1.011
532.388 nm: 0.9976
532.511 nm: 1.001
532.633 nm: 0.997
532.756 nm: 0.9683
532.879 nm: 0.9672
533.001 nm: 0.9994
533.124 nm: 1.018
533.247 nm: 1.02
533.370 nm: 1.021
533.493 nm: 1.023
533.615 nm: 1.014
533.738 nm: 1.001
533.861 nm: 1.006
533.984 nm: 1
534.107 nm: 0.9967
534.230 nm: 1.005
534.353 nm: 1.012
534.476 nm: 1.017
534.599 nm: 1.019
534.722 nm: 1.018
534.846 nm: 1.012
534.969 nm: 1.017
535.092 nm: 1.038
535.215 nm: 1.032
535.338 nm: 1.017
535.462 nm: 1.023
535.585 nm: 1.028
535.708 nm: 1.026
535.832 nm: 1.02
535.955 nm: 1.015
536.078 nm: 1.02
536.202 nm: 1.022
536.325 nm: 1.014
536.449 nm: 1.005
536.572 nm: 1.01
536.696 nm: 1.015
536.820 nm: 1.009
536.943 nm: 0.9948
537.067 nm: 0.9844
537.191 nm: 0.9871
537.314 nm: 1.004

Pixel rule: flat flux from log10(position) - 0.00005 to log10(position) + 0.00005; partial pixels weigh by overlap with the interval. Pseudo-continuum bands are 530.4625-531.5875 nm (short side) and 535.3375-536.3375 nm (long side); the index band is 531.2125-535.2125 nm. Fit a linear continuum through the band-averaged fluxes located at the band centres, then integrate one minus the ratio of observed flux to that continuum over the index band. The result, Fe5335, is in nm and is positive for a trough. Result 0.06 nm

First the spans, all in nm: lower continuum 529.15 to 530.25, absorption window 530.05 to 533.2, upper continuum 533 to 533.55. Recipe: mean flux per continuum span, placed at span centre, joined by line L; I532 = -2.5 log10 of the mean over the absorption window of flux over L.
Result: 0.01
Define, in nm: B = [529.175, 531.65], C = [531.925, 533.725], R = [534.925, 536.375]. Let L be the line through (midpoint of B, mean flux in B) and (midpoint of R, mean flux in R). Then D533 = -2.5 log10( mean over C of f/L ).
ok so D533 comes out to 0.02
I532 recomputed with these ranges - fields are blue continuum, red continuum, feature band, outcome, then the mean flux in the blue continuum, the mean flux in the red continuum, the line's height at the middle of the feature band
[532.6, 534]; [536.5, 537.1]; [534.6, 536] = -0.020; 1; 1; 1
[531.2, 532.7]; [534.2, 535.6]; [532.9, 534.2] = 0.009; 1.01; 1.02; 1.02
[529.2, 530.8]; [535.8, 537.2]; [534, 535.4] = -0.002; 1.03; 1.01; 1.01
